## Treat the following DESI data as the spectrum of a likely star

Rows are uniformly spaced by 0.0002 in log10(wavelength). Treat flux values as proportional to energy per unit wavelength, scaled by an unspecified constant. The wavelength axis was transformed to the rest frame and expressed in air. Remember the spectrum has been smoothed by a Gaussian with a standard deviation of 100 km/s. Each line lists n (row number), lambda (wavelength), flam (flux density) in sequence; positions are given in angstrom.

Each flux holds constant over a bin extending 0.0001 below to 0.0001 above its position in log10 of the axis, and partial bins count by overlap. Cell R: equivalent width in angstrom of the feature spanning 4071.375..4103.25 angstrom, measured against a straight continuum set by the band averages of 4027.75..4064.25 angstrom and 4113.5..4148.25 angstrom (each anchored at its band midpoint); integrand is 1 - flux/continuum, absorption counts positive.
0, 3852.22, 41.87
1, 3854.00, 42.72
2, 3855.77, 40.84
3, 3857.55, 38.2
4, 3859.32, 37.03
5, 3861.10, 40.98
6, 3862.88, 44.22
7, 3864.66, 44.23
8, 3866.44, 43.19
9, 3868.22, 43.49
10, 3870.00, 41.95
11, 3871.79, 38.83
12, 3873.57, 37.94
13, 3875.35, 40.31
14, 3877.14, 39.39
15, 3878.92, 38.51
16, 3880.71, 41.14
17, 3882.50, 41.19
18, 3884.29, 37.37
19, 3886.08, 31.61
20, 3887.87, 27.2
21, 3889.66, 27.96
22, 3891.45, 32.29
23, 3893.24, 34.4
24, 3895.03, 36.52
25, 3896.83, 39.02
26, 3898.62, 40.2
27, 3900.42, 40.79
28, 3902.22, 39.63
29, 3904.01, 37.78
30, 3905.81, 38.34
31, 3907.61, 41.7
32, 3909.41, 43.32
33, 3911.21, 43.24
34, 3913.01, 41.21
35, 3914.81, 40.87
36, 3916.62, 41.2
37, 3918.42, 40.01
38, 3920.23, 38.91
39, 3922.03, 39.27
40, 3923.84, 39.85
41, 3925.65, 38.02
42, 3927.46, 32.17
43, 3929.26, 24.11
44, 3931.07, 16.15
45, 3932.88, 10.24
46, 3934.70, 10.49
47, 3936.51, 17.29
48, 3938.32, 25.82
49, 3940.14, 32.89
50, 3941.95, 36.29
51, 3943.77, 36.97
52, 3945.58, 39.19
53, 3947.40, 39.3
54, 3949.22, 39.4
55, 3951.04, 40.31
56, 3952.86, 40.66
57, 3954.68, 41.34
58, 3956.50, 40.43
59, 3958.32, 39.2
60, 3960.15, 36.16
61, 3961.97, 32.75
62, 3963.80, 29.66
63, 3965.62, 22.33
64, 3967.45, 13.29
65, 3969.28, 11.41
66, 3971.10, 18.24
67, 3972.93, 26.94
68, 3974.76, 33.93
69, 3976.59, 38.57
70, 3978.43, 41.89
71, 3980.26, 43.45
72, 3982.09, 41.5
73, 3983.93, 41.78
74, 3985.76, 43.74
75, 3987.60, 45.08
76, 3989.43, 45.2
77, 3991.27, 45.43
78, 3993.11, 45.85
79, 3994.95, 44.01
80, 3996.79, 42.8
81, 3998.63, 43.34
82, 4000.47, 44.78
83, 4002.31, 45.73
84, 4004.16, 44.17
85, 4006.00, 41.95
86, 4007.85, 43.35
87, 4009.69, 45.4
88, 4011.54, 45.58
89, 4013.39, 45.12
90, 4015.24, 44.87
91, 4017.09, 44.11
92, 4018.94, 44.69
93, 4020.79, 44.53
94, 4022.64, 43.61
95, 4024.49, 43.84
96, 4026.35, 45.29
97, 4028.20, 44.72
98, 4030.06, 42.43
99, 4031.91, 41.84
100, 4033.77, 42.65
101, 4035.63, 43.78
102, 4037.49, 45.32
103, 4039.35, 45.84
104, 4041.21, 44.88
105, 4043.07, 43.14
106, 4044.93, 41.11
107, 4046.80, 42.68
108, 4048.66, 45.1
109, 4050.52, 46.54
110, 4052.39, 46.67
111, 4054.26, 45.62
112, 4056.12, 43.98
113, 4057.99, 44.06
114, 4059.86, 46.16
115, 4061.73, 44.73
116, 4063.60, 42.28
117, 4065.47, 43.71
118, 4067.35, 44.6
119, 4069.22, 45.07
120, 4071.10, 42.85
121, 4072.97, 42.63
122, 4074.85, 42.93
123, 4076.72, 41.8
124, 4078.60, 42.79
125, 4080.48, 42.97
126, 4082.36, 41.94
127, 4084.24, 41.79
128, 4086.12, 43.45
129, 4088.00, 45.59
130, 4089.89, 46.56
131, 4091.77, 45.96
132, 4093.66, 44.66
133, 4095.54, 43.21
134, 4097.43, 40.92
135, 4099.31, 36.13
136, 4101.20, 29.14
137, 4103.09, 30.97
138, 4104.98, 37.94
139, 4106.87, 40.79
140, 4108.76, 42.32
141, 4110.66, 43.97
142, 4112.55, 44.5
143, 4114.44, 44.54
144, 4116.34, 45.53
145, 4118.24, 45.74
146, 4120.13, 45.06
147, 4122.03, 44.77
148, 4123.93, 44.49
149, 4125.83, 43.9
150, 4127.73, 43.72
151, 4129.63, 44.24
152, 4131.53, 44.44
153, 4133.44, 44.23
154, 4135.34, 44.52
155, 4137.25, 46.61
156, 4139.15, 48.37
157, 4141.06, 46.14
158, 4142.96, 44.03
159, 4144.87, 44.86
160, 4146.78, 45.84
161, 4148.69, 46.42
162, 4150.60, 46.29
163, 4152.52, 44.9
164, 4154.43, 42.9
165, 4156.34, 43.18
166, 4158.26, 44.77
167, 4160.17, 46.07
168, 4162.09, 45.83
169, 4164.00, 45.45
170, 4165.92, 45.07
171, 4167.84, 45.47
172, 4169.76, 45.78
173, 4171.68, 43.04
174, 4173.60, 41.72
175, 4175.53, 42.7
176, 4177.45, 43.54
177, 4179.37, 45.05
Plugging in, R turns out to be 2.1 angstrom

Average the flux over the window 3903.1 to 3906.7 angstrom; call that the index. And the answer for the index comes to 38.1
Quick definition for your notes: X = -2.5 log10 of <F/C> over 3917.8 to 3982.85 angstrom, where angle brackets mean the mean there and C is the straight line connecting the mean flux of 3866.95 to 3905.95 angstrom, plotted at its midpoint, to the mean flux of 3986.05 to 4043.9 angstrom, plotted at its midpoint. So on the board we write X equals 0.27 mag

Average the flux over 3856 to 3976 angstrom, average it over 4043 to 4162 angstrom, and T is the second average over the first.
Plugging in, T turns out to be 1.2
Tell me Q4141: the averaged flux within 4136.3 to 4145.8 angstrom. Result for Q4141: 46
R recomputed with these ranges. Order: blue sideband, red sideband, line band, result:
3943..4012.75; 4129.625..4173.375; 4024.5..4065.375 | -3.25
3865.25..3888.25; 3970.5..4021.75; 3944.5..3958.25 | 0.32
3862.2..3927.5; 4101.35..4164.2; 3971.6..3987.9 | 0.73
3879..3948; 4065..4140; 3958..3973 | 4.85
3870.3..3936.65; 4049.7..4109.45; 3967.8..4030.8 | -2.96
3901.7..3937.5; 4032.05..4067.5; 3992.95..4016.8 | -2.19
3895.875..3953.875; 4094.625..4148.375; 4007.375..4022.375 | -2.32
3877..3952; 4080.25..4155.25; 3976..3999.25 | -3.27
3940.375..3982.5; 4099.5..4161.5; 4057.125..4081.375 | -2.14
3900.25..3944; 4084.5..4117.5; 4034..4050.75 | -2.20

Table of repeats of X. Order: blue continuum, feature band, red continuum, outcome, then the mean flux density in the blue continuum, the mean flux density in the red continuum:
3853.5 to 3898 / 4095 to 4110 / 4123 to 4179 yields 0.16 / 38.4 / 44.8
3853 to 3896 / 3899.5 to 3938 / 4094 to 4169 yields 0.16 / 38.4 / 43.6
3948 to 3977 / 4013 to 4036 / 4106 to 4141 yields -0.20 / 31.5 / 44.6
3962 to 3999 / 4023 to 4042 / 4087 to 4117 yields -0.16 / 35.8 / 41.4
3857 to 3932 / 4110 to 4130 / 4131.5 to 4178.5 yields -0.02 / 37.9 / 44.9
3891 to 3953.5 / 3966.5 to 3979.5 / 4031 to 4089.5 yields 0.40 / 35.1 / 43.8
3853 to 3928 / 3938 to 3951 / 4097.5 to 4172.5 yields 0.10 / 39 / 43.6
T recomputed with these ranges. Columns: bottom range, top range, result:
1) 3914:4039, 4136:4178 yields 1.19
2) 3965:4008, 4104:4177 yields 1.17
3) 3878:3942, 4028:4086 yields 1.27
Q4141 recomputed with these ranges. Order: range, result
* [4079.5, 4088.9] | 43.1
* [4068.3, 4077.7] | 43.1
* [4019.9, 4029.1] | 44.4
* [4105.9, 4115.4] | 43.2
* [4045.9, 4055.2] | 45.4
